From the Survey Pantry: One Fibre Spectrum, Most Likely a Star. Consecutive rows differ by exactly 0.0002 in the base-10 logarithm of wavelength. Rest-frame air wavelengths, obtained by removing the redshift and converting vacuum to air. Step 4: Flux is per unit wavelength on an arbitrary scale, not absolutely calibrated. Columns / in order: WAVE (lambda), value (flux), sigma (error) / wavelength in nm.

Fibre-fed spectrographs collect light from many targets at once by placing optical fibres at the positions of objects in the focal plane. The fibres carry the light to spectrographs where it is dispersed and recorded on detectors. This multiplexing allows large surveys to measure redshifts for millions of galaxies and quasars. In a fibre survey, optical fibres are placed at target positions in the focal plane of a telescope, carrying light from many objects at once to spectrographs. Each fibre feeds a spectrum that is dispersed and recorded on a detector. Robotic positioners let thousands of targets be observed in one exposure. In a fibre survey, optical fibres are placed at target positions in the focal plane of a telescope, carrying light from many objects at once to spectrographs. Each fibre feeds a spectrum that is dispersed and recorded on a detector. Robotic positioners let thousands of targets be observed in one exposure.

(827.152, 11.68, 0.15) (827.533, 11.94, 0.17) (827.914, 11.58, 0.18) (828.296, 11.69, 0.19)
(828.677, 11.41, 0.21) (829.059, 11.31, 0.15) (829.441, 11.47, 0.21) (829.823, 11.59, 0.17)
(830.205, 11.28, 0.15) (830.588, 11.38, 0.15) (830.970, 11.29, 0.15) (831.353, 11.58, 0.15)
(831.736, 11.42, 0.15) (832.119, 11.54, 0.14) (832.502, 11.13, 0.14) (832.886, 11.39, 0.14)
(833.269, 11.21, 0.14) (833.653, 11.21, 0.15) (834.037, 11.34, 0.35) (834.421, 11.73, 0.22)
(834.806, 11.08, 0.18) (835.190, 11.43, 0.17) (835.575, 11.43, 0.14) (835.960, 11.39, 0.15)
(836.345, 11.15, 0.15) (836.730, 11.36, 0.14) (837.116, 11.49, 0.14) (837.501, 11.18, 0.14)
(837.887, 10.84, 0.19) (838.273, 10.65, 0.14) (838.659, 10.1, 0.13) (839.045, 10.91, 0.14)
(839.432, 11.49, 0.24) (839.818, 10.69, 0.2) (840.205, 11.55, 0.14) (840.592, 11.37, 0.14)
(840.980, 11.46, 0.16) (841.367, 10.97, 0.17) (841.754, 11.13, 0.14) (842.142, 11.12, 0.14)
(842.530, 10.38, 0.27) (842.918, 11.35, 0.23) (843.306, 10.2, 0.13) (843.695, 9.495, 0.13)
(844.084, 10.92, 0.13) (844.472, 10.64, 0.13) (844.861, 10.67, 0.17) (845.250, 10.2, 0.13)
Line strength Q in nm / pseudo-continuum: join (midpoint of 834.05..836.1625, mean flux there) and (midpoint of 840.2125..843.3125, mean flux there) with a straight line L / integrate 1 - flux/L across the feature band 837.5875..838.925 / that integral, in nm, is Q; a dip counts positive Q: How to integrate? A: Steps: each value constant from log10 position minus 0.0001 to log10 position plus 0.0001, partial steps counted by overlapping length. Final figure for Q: 0.08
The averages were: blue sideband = 11.4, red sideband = 11.1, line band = 10.6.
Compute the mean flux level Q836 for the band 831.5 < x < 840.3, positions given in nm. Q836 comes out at 11.2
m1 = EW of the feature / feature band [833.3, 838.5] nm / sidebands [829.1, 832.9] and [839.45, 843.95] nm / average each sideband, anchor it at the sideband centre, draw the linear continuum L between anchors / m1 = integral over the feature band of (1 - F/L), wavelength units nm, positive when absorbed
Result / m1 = -0.03 nm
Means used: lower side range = 11.4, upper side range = 10.9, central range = 11.2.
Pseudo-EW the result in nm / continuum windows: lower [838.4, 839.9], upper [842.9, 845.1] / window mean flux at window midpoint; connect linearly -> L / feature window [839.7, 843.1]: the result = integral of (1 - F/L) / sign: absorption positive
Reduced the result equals -0.15 nm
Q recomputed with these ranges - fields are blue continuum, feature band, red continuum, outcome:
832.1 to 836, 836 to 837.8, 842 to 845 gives -0.03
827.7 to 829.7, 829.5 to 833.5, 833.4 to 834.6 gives 0.02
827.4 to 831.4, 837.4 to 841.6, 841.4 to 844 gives -0.07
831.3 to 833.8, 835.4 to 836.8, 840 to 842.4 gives 0.00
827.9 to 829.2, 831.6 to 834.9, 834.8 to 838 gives 0.01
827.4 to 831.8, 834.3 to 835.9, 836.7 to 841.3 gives -0.02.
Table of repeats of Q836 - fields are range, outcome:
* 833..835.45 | 11.3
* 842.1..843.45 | 10.7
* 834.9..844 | 11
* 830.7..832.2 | 11.5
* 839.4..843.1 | 11.1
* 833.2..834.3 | 11.3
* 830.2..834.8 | 11.4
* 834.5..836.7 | 11.3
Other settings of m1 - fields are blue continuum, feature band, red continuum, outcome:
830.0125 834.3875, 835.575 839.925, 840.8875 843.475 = 0.03 nm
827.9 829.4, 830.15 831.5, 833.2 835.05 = 0.00 nm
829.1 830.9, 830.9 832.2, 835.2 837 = -0.01 nm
